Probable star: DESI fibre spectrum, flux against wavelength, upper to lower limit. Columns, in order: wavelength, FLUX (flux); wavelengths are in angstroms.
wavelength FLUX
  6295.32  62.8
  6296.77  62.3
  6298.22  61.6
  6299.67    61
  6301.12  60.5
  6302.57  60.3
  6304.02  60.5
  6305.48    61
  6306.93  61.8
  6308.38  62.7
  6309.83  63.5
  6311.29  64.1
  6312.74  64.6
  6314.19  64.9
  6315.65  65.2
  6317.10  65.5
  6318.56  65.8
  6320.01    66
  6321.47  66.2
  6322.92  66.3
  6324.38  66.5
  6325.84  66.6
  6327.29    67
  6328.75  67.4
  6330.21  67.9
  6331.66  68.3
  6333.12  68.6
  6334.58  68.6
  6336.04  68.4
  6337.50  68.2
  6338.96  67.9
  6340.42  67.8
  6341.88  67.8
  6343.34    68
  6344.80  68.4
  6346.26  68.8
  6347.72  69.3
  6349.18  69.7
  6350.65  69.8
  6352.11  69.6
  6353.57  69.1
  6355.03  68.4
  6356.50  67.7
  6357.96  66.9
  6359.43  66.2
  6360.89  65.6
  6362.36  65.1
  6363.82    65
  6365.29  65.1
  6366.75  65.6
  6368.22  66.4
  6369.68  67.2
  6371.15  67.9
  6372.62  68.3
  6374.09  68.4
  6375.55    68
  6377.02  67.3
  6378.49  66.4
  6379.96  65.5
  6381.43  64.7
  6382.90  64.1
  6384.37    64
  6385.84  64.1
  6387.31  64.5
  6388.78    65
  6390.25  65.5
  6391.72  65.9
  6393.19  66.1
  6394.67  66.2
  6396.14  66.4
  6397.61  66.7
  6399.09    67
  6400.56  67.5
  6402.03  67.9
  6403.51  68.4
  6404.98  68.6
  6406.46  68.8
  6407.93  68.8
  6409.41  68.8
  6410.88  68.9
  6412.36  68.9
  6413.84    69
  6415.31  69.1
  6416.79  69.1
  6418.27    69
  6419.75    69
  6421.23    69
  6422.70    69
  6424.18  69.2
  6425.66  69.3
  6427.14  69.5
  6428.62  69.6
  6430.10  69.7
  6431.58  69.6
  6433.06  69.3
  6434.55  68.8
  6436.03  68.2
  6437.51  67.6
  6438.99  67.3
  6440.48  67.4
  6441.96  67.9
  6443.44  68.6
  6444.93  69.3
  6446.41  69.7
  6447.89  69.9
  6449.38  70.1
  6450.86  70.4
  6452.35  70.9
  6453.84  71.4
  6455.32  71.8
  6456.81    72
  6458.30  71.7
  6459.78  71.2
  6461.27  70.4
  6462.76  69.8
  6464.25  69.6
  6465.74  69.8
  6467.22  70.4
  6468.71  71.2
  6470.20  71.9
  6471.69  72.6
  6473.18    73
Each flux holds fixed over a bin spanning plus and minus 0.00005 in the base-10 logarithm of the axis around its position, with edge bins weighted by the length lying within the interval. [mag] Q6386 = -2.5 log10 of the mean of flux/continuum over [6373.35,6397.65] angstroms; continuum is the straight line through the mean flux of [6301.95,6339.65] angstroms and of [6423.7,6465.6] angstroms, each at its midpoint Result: 0.03 mag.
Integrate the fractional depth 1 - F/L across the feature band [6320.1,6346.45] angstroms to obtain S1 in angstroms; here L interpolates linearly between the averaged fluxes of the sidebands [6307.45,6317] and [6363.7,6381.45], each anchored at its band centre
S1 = -1.0 angstroms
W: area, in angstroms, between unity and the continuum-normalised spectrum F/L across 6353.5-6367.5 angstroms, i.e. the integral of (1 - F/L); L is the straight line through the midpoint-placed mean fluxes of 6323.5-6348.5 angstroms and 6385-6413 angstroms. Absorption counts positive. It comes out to 0.3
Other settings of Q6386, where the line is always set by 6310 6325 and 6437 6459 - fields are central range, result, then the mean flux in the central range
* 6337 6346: -0.03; 68.1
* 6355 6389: 0.02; 66.1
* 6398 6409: 0.00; 68.1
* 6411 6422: 0.00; 69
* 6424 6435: 0.00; 69.4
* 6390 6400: 0.03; 66.3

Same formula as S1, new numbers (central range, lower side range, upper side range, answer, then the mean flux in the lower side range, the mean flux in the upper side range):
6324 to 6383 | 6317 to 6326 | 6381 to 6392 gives -1.8 angstroms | 66.1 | 64.7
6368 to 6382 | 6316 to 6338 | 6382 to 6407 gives -0.1 angstroms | 67.1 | 66.2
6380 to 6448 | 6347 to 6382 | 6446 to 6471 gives 1.3 angstroms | 67.2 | 70.7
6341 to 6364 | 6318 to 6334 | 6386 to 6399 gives -0.5 angstroms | 67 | 65.8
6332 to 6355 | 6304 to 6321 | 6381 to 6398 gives -1.5 angstroms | 63.9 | 65.3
